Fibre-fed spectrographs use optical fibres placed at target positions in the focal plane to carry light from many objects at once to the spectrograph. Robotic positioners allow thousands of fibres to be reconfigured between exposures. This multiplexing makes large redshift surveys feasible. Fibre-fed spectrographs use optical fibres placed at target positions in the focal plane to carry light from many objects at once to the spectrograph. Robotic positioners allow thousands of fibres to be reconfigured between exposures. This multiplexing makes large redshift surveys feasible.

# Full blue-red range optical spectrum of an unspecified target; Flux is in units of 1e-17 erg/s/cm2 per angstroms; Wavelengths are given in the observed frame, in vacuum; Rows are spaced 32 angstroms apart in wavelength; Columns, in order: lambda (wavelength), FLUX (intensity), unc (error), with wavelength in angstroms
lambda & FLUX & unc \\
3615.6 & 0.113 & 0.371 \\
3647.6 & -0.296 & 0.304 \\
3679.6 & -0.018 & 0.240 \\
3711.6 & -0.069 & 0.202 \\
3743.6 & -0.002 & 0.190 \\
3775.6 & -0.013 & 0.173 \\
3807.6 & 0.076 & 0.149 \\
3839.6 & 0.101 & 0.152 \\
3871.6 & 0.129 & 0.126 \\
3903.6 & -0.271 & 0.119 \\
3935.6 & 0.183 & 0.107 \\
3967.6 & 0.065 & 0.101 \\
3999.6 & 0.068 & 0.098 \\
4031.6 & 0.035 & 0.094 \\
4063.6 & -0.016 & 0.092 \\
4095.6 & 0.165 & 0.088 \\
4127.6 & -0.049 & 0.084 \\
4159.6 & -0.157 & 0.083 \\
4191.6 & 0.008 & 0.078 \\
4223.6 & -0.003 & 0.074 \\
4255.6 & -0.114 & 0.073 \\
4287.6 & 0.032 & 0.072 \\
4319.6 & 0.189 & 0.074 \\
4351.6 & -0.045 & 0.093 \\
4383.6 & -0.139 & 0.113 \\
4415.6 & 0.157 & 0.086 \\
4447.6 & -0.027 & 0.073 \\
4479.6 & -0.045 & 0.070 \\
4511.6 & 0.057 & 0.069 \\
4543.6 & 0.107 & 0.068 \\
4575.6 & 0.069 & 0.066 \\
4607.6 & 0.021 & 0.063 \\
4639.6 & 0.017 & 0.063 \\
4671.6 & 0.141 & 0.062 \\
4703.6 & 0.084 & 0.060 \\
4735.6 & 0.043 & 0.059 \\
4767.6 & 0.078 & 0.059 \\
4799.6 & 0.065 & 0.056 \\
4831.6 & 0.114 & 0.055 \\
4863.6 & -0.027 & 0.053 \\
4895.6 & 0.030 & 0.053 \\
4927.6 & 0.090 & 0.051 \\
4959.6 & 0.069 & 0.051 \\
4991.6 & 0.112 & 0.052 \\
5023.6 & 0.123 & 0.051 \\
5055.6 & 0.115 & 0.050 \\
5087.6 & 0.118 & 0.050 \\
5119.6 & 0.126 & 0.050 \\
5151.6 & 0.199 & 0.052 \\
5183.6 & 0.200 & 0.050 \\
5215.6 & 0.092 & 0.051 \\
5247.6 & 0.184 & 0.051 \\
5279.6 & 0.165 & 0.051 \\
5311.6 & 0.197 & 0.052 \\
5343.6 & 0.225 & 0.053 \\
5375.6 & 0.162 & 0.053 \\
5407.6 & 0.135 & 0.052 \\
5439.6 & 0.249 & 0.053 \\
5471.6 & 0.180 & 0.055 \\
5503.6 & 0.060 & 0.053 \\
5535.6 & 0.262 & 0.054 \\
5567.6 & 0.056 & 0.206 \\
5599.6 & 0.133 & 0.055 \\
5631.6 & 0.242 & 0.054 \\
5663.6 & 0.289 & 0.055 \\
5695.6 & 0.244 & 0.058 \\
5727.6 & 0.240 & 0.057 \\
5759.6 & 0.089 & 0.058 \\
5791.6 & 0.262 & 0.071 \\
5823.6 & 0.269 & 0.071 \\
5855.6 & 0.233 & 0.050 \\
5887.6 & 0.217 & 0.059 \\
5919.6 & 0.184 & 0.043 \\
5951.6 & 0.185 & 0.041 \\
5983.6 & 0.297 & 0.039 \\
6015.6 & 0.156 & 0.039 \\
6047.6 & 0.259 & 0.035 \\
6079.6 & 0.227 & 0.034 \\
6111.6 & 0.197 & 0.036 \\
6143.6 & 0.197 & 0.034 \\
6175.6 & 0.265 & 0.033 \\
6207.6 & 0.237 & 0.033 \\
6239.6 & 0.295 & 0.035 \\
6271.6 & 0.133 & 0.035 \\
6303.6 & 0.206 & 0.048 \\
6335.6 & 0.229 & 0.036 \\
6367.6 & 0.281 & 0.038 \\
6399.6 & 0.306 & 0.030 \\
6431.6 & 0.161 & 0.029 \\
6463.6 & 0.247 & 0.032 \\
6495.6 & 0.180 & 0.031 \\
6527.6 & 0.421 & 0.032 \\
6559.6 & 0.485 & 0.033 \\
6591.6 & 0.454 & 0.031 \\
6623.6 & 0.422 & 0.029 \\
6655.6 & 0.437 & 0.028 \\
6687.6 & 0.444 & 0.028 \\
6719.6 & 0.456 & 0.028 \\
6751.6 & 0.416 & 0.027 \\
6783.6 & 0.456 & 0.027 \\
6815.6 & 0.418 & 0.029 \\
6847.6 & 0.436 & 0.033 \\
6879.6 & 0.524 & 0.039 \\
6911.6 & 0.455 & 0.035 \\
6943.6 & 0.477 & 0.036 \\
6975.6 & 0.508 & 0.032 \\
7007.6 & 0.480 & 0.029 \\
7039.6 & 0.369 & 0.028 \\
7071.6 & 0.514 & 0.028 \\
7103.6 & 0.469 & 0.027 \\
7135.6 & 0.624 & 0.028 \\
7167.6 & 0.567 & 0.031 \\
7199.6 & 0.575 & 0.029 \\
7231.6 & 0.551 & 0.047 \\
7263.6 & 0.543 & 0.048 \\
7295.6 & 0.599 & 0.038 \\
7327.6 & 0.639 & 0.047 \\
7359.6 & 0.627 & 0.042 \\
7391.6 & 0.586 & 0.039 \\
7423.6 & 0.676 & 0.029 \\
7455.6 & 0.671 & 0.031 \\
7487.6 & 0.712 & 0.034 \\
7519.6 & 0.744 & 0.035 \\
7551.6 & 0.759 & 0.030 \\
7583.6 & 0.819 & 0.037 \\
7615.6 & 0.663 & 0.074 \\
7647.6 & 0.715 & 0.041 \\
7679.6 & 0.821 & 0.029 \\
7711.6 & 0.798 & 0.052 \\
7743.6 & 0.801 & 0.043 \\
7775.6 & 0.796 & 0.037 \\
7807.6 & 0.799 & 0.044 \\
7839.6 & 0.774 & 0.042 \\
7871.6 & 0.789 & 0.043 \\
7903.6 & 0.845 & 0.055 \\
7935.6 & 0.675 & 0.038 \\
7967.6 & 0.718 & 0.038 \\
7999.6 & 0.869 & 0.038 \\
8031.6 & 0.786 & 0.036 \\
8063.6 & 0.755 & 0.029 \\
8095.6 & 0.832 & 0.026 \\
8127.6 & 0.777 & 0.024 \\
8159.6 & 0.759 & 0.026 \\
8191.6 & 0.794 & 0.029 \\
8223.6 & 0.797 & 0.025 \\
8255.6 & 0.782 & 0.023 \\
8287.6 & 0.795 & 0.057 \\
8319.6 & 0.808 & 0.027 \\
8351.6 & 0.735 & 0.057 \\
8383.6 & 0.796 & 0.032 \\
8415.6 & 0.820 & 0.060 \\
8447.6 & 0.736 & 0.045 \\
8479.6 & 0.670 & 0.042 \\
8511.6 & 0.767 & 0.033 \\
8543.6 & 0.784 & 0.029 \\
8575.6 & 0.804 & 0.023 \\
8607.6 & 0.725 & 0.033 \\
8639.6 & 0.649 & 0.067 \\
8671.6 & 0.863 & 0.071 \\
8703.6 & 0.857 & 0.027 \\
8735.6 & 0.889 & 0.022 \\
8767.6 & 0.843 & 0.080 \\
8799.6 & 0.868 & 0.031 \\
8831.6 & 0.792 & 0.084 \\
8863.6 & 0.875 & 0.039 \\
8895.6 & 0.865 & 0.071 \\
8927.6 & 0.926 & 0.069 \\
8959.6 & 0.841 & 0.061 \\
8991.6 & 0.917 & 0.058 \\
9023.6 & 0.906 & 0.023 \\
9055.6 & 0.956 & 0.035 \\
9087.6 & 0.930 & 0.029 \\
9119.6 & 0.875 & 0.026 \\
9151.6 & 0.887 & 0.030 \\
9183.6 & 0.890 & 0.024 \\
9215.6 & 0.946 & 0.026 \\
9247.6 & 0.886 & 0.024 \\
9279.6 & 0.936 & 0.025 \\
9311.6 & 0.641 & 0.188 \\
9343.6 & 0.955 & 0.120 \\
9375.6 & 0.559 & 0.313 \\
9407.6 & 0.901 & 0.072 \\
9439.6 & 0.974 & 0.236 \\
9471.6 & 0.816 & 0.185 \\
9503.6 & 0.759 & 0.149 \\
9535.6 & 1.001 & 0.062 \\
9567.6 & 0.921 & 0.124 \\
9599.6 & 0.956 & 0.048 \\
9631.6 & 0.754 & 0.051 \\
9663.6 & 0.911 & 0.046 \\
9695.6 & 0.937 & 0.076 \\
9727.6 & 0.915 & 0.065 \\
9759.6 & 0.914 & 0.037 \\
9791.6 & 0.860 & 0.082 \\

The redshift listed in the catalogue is 0.635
